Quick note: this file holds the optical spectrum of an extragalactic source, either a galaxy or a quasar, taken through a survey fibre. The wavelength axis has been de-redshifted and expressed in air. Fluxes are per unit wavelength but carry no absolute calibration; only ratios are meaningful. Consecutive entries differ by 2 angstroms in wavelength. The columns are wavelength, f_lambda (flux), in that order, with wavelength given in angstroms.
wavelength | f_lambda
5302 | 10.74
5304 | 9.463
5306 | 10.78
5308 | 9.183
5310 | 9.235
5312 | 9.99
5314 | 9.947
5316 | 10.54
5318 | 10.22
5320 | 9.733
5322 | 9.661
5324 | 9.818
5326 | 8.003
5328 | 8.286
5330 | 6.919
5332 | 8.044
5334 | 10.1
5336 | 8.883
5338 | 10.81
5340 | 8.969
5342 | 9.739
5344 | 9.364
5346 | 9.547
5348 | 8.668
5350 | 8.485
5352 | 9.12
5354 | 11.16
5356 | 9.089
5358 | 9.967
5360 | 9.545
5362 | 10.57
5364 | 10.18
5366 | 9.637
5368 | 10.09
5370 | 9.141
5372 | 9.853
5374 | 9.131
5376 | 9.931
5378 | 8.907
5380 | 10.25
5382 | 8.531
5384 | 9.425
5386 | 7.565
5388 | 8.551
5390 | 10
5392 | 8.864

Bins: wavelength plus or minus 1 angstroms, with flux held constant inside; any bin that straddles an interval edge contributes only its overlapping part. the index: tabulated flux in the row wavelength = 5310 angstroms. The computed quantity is 9.235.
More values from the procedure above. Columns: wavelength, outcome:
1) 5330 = 6.919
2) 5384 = 9.425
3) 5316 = 10.54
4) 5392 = 8.864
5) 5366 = 9.637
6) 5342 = 9.739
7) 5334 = 10.1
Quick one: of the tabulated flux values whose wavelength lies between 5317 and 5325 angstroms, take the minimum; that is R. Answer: 9.661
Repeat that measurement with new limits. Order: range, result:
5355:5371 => 9.089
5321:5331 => 6.919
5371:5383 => 8.531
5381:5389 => 7.565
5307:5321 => 9.183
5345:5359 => 8.485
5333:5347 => 8.883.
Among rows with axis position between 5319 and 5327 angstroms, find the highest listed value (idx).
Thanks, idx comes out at 9.818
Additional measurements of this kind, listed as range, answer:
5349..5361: 11.16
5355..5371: 10.57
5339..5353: 9.739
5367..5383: 10.25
